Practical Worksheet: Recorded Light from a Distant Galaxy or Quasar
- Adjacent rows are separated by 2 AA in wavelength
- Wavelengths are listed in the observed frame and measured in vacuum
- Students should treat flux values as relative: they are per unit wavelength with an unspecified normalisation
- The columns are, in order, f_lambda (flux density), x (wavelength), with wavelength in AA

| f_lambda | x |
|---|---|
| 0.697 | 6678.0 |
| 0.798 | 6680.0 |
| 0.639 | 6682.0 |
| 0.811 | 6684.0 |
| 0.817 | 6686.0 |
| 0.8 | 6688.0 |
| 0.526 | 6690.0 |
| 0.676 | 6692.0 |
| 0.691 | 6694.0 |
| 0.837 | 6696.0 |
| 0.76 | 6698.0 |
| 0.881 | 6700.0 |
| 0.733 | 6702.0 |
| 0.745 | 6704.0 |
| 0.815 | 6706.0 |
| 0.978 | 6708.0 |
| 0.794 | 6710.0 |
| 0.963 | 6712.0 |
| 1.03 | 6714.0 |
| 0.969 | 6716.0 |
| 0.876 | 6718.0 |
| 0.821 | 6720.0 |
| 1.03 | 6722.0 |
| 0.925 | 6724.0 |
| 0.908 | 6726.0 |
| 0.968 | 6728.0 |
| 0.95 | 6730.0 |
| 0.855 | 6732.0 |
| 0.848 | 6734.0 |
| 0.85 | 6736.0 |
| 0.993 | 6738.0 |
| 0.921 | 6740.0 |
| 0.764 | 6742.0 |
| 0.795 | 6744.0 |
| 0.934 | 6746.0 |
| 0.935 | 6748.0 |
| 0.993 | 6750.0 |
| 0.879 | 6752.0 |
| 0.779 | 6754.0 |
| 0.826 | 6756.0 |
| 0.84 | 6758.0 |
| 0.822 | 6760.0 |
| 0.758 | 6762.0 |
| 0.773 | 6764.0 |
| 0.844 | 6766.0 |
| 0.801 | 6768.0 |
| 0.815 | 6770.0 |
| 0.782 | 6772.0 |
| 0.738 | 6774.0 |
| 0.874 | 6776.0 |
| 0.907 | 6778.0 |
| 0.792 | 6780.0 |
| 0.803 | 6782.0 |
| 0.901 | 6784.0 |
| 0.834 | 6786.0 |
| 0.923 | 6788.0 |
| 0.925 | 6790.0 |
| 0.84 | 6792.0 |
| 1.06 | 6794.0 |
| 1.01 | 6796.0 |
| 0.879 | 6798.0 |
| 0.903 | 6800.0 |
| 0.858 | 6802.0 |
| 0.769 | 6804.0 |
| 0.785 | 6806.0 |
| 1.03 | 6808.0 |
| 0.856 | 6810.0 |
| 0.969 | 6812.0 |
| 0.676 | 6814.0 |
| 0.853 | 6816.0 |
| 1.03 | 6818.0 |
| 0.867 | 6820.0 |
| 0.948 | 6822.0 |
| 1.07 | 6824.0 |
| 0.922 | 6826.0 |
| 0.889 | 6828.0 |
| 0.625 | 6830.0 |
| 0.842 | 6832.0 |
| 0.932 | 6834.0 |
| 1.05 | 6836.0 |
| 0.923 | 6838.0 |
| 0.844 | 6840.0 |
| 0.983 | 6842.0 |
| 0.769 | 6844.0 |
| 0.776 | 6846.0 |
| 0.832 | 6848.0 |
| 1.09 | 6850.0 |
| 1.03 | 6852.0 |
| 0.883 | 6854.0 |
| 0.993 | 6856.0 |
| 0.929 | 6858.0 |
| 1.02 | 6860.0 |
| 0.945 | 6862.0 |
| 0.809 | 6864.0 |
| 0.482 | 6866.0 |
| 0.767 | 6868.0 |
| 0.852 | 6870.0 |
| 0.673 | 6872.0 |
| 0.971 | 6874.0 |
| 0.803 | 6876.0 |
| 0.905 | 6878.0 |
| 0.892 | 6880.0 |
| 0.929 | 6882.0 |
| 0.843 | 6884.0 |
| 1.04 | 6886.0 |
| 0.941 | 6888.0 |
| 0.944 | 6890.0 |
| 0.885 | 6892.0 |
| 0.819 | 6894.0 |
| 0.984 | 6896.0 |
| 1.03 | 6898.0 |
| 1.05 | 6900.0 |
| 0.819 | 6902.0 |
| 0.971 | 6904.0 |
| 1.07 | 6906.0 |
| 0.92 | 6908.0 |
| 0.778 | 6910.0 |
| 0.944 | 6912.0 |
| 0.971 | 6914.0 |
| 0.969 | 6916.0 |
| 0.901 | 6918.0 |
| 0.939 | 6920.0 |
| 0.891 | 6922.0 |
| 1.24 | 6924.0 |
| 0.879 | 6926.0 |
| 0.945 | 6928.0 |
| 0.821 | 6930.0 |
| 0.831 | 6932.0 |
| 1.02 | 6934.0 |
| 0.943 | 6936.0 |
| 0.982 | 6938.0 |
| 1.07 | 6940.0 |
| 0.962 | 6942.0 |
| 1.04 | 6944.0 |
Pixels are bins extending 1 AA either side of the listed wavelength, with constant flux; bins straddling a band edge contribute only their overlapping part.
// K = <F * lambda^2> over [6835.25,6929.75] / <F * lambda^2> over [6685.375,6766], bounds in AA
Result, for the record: 1.12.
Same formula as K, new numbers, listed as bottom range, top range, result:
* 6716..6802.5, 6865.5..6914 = 1.06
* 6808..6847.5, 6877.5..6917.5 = 1.07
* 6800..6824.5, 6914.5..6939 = 1.10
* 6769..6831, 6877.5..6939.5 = 1.11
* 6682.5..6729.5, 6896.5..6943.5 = 1.21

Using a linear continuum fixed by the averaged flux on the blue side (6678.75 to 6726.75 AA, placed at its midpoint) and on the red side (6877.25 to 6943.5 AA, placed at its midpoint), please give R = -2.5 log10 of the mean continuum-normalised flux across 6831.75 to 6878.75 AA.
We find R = 0.04 mag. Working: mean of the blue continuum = 0.825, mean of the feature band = 0.88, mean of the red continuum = 0.944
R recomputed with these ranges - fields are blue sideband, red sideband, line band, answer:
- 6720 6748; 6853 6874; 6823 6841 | -0.05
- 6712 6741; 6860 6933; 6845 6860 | -0.04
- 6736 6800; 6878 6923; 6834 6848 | 0.01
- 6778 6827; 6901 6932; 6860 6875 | 0.15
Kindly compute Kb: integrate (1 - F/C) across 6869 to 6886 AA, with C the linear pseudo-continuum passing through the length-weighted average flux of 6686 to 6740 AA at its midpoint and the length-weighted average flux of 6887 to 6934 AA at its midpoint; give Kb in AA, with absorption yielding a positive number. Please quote 1.0 AA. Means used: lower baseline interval 0.855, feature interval 0.869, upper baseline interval 0.938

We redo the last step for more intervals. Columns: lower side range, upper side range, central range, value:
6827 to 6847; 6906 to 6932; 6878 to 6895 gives -0.1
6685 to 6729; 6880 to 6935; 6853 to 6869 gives 1.1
